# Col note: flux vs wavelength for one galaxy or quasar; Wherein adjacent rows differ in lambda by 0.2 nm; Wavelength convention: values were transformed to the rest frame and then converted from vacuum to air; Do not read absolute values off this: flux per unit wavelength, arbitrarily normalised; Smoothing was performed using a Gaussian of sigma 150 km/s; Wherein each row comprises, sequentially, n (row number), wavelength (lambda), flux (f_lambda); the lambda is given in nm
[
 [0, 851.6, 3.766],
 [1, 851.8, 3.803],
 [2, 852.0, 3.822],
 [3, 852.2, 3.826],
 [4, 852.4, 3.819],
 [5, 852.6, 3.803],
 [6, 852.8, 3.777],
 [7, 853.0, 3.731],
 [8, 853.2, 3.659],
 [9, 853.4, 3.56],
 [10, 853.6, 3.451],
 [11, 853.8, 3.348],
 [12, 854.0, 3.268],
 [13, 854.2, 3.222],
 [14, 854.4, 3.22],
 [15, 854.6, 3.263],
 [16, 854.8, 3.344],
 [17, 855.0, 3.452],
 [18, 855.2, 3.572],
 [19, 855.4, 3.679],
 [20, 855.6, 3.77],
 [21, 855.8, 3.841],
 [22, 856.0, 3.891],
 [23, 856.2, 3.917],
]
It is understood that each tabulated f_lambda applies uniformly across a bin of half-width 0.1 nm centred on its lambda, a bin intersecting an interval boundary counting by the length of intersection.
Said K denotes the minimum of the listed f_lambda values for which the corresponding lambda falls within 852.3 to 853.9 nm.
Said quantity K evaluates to 3.348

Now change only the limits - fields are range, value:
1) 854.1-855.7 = 3.22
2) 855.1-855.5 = 3.572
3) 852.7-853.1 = 3.731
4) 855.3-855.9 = 3.679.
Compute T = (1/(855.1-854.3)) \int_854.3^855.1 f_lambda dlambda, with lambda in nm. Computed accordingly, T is 3.32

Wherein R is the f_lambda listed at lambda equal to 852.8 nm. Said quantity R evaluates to 3.777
